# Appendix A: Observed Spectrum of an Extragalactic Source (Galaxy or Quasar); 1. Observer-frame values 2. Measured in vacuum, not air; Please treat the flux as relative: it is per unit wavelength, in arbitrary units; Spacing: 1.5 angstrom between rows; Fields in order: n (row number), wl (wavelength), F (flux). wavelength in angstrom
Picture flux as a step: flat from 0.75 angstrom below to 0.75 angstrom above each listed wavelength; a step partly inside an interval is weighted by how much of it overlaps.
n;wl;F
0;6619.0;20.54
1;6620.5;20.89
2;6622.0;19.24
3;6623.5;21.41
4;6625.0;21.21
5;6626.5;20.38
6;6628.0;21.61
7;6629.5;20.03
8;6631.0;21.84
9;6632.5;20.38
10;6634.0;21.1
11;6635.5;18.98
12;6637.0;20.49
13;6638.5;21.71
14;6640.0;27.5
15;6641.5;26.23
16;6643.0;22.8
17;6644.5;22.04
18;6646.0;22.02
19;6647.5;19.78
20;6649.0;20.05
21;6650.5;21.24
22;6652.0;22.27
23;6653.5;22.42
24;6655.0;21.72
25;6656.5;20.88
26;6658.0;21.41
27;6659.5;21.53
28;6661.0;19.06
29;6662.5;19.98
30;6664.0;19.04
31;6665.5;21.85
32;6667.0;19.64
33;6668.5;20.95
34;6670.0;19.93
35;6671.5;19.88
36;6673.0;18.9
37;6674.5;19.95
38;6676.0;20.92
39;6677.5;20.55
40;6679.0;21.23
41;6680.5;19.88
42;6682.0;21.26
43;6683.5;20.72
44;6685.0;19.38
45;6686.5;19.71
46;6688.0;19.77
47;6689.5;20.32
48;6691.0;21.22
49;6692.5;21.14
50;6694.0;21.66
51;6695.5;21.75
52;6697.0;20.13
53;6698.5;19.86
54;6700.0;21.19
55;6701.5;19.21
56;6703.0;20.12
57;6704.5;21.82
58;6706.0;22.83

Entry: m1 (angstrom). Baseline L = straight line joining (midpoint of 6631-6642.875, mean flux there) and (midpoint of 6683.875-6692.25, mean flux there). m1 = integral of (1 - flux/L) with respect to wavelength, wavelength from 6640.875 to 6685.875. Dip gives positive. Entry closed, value 0.7 angstrom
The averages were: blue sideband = 22.3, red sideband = 20.2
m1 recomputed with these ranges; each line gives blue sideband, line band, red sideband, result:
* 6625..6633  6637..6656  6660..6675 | -1.8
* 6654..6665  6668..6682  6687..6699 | 0.3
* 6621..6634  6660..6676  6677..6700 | 0.5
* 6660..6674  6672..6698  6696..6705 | -0.4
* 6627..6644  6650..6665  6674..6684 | 0.3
